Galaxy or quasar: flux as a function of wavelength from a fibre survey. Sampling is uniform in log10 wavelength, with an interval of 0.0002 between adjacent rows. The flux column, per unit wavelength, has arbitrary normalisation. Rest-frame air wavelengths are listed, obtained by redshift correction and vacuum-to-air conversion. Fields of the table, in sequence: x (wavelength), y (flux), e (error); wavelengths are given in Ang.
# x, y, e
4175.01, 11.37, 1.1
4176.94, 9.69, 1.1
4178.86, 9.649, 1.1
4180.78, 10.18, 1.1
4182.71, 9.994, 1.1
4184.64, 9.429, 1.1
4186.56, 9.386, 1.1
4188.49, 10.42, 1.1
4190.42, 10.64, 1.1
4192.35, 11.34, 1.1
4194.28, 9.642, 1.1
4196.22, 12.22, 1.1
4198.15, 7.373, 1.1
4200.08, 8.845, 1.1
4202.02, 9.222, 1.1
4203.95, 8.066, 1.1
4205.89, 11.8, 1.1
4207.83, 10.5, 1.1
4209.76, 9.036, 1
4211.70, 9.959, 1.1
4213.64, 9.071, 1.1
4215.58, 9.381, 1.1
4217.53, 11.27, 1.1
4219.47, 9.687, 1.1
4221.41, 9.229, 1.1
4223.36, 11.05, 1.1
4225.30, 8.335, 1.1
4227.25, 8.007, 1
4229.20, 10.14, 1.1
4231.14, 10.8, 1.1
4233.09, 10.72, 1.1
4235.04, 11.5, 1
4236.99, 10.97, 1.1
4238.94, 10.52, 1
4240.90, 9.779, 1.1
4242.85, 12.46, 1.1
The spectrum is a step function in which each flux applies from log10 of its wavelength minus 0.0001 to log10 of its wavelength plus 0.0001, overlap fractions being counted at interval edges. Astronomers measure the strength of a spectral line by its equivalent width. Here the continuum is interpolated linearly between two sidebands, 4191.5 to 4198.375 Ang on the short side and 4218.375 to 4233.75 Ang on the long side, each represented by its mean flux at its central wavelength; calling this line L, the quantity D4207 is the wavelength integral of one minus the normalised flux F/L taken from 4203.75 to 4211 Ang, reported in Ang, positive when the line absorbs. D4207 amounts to 0.1 Ang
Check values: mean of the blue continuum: 10.4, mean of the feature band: 10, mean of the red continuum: 9.74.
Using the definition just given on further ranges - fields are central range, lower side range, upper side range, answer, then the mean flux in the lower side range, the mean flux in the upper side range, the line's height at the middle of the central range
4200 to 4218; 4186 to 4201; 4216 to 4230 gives 0.18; 10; 9.65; 9.82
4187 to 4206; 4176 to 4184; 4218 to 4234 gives -0.04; 9.86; 9.79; 9.84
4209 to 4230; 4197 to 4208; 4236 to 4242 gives 0.55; 9.26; 10.5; 9.82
